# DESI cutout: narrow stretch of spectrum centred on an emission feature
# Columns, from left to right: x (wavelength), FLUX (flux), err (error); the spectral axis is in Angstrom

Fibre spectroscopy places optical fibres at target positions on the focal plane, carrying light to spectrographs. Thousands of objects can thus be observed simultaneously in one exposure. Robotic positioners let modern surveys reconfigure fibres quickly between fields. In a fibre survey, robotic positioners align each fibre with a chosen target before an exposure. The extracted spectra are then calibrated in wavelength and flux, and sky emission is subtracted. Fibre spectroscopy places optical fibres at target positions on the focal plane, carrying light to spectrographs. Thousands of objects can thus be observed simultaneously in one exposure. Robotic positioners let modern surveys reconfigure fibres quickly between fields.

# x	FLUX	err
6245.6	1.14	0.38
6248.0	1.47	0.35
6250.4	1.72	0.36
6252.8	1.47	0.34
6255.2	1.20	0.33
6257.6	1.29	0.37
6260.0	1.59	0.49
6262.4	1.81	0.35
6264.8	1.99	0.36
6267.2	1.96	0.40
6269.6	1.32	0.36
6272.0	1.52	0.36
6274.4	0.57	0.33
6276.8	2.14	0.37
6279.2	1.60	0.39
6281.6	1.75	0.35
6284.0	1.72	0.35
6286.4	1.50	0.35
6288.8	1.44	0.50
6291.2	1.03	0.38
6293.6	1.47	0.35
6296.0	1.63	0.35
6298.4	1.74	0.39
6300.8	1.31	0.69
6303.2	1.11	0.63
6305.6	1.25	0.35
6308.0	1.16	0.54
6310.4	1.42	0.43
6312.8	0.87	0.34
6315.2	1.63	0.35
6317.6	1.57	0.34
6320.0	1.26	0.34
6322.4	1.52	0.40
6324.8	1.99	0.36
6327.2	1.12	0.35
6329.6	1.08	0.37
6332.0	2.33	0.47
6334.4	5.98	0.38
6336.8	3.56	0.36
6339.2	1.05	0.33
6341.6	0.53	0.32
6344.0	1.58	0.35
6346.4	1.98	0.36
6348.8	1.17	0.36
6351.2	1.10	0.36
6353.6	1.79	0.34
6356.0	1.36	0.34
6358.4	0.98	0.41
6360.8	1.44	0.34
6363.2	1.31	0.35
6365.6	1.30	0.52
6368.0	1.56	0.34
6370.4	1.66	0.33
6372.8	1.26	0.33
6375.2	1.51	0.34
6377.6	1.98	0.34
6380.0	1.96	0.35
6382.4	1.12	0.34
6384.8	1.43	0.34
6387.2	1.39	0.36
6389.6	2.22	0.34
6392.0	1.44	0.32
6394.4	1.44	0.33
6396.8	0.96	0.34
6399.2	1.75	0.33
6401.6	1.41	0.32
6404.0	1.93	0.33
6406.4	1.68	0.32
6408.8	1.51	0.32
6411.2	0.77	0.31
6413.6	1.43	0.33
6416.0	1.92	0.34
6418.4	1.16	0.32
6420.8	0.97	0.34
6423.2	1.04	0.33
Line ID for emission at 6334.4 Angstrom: H-beta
